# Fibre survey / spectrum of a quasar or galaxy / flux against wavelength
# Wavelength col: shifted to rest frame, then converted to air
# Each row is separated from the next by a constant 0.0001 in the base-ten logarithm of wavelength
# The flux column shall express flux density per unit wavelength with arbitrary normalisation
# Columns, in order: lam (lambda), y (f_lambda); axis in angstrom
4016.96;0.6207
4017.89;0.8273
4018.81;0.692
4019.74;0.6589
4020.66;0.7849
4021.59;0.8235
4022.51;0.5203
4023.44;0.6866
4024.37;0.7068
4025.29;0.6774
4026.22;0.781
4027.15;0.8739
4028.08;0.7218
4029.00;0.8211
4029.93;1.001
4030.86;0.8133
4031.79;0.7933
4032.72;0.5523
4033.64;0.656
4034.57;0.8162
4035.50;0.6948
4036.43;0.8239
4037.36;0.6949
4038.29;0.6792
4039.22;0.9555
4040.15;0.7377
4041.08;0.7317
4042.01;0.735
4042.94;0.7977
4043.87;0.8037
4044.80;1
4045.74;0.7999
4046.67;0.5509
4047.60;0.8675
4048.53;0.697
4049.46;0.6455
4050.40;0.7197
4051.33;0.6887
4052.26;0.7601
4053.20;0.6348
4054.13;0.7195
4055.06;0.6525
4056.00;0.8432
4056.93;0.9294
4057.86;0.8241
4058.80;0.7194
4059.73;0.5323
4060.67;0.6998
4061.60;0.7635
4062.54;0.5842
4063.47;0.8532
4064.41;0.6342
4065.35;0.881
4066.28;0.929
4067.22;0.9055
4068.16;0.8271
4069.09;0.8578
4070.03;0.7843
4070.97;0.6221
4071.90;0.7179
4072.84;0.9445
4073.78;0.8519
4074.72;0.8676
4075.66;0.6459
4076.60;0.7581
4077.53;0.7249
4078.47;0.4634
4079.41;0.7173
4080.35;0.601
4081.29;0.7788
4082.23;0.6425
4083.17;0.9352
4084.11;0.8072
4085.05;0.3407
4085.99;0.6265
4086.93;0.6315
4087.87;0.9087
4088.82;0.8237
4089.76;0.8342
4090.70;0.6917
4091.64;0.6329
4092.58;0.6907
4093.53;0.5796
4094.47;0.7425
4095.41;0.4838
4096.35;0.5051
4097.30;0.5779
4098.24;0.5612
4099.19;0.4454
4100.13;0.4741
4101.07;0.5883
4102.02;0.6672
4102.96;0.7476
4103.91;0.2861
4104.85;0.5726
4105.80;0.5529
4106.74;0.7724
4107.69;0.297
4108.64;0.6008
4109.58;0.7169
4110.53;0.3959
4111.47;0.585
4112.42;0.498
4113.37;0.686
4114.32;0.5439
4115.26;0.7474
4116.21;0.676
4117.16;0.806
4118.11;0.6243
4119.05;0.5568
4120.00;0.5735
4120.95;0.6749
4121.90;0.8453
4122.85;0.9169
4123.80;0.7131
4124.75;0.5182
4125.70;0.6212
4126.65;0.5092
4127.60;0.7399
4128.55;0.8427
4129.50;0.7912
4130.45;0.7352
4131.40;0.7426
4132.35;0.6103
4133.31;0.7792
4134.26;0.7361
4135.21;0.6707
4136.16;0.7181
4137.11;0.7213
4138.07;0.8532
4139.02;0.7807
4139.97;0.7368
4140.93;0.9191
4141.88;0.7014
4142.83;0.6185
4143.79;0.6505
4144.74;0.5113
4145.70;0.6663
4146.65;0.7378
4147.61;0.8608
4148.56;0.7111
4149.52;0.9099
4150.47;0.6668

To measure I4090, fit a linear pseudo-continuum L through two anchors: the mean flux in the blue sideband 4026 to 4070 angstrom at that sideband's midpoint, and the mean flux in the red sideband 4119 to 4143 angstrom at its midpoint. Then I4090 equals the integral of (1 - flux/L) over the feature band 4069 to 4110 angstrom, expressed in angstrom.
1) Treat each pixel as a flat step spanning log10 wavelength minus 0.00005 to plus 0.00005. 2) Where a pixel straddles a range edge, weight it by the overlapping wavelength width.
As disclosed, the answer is 4.7 angstrom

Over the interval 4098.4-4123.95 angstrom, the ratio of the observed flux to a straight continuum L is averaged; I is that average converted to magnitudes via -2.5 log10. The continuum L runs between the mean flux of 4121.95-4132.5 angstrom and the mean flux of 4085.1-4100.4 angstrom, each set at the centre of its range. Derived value 0.109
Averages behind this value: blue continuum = 0.632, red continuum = 0.712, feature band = 0.612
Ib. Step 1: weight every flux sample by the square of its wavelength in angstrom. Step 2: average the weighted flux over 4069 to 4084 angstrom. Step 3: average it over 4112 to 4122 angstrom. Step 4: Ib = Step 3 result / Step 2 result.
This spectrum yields 0.9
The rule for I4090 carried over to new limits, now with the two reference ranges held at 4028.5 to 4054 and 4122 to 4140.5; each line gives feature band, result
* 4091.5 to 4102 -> 2.3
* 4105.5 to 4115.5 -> 2.1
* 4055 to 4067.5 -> -0.3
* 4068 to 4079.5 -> -0.1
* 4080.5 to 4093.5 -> 0.5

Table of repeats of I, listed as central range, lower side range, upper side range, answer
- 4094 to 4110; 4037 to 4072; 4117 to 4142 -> 0.29 mag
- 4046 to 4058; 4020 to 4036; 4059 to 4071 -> 0.04 mag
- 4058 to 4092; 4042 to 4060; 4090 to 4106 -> -0.12 mag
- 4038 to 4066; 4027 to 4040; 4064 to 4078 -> 0.05 mag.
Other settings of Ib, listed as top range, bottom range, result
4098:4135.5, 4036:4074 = 0.86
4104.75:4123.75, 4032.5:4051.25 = 0.88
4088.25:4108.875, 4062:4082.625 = 0.80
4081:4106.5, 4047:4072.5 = 0.86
